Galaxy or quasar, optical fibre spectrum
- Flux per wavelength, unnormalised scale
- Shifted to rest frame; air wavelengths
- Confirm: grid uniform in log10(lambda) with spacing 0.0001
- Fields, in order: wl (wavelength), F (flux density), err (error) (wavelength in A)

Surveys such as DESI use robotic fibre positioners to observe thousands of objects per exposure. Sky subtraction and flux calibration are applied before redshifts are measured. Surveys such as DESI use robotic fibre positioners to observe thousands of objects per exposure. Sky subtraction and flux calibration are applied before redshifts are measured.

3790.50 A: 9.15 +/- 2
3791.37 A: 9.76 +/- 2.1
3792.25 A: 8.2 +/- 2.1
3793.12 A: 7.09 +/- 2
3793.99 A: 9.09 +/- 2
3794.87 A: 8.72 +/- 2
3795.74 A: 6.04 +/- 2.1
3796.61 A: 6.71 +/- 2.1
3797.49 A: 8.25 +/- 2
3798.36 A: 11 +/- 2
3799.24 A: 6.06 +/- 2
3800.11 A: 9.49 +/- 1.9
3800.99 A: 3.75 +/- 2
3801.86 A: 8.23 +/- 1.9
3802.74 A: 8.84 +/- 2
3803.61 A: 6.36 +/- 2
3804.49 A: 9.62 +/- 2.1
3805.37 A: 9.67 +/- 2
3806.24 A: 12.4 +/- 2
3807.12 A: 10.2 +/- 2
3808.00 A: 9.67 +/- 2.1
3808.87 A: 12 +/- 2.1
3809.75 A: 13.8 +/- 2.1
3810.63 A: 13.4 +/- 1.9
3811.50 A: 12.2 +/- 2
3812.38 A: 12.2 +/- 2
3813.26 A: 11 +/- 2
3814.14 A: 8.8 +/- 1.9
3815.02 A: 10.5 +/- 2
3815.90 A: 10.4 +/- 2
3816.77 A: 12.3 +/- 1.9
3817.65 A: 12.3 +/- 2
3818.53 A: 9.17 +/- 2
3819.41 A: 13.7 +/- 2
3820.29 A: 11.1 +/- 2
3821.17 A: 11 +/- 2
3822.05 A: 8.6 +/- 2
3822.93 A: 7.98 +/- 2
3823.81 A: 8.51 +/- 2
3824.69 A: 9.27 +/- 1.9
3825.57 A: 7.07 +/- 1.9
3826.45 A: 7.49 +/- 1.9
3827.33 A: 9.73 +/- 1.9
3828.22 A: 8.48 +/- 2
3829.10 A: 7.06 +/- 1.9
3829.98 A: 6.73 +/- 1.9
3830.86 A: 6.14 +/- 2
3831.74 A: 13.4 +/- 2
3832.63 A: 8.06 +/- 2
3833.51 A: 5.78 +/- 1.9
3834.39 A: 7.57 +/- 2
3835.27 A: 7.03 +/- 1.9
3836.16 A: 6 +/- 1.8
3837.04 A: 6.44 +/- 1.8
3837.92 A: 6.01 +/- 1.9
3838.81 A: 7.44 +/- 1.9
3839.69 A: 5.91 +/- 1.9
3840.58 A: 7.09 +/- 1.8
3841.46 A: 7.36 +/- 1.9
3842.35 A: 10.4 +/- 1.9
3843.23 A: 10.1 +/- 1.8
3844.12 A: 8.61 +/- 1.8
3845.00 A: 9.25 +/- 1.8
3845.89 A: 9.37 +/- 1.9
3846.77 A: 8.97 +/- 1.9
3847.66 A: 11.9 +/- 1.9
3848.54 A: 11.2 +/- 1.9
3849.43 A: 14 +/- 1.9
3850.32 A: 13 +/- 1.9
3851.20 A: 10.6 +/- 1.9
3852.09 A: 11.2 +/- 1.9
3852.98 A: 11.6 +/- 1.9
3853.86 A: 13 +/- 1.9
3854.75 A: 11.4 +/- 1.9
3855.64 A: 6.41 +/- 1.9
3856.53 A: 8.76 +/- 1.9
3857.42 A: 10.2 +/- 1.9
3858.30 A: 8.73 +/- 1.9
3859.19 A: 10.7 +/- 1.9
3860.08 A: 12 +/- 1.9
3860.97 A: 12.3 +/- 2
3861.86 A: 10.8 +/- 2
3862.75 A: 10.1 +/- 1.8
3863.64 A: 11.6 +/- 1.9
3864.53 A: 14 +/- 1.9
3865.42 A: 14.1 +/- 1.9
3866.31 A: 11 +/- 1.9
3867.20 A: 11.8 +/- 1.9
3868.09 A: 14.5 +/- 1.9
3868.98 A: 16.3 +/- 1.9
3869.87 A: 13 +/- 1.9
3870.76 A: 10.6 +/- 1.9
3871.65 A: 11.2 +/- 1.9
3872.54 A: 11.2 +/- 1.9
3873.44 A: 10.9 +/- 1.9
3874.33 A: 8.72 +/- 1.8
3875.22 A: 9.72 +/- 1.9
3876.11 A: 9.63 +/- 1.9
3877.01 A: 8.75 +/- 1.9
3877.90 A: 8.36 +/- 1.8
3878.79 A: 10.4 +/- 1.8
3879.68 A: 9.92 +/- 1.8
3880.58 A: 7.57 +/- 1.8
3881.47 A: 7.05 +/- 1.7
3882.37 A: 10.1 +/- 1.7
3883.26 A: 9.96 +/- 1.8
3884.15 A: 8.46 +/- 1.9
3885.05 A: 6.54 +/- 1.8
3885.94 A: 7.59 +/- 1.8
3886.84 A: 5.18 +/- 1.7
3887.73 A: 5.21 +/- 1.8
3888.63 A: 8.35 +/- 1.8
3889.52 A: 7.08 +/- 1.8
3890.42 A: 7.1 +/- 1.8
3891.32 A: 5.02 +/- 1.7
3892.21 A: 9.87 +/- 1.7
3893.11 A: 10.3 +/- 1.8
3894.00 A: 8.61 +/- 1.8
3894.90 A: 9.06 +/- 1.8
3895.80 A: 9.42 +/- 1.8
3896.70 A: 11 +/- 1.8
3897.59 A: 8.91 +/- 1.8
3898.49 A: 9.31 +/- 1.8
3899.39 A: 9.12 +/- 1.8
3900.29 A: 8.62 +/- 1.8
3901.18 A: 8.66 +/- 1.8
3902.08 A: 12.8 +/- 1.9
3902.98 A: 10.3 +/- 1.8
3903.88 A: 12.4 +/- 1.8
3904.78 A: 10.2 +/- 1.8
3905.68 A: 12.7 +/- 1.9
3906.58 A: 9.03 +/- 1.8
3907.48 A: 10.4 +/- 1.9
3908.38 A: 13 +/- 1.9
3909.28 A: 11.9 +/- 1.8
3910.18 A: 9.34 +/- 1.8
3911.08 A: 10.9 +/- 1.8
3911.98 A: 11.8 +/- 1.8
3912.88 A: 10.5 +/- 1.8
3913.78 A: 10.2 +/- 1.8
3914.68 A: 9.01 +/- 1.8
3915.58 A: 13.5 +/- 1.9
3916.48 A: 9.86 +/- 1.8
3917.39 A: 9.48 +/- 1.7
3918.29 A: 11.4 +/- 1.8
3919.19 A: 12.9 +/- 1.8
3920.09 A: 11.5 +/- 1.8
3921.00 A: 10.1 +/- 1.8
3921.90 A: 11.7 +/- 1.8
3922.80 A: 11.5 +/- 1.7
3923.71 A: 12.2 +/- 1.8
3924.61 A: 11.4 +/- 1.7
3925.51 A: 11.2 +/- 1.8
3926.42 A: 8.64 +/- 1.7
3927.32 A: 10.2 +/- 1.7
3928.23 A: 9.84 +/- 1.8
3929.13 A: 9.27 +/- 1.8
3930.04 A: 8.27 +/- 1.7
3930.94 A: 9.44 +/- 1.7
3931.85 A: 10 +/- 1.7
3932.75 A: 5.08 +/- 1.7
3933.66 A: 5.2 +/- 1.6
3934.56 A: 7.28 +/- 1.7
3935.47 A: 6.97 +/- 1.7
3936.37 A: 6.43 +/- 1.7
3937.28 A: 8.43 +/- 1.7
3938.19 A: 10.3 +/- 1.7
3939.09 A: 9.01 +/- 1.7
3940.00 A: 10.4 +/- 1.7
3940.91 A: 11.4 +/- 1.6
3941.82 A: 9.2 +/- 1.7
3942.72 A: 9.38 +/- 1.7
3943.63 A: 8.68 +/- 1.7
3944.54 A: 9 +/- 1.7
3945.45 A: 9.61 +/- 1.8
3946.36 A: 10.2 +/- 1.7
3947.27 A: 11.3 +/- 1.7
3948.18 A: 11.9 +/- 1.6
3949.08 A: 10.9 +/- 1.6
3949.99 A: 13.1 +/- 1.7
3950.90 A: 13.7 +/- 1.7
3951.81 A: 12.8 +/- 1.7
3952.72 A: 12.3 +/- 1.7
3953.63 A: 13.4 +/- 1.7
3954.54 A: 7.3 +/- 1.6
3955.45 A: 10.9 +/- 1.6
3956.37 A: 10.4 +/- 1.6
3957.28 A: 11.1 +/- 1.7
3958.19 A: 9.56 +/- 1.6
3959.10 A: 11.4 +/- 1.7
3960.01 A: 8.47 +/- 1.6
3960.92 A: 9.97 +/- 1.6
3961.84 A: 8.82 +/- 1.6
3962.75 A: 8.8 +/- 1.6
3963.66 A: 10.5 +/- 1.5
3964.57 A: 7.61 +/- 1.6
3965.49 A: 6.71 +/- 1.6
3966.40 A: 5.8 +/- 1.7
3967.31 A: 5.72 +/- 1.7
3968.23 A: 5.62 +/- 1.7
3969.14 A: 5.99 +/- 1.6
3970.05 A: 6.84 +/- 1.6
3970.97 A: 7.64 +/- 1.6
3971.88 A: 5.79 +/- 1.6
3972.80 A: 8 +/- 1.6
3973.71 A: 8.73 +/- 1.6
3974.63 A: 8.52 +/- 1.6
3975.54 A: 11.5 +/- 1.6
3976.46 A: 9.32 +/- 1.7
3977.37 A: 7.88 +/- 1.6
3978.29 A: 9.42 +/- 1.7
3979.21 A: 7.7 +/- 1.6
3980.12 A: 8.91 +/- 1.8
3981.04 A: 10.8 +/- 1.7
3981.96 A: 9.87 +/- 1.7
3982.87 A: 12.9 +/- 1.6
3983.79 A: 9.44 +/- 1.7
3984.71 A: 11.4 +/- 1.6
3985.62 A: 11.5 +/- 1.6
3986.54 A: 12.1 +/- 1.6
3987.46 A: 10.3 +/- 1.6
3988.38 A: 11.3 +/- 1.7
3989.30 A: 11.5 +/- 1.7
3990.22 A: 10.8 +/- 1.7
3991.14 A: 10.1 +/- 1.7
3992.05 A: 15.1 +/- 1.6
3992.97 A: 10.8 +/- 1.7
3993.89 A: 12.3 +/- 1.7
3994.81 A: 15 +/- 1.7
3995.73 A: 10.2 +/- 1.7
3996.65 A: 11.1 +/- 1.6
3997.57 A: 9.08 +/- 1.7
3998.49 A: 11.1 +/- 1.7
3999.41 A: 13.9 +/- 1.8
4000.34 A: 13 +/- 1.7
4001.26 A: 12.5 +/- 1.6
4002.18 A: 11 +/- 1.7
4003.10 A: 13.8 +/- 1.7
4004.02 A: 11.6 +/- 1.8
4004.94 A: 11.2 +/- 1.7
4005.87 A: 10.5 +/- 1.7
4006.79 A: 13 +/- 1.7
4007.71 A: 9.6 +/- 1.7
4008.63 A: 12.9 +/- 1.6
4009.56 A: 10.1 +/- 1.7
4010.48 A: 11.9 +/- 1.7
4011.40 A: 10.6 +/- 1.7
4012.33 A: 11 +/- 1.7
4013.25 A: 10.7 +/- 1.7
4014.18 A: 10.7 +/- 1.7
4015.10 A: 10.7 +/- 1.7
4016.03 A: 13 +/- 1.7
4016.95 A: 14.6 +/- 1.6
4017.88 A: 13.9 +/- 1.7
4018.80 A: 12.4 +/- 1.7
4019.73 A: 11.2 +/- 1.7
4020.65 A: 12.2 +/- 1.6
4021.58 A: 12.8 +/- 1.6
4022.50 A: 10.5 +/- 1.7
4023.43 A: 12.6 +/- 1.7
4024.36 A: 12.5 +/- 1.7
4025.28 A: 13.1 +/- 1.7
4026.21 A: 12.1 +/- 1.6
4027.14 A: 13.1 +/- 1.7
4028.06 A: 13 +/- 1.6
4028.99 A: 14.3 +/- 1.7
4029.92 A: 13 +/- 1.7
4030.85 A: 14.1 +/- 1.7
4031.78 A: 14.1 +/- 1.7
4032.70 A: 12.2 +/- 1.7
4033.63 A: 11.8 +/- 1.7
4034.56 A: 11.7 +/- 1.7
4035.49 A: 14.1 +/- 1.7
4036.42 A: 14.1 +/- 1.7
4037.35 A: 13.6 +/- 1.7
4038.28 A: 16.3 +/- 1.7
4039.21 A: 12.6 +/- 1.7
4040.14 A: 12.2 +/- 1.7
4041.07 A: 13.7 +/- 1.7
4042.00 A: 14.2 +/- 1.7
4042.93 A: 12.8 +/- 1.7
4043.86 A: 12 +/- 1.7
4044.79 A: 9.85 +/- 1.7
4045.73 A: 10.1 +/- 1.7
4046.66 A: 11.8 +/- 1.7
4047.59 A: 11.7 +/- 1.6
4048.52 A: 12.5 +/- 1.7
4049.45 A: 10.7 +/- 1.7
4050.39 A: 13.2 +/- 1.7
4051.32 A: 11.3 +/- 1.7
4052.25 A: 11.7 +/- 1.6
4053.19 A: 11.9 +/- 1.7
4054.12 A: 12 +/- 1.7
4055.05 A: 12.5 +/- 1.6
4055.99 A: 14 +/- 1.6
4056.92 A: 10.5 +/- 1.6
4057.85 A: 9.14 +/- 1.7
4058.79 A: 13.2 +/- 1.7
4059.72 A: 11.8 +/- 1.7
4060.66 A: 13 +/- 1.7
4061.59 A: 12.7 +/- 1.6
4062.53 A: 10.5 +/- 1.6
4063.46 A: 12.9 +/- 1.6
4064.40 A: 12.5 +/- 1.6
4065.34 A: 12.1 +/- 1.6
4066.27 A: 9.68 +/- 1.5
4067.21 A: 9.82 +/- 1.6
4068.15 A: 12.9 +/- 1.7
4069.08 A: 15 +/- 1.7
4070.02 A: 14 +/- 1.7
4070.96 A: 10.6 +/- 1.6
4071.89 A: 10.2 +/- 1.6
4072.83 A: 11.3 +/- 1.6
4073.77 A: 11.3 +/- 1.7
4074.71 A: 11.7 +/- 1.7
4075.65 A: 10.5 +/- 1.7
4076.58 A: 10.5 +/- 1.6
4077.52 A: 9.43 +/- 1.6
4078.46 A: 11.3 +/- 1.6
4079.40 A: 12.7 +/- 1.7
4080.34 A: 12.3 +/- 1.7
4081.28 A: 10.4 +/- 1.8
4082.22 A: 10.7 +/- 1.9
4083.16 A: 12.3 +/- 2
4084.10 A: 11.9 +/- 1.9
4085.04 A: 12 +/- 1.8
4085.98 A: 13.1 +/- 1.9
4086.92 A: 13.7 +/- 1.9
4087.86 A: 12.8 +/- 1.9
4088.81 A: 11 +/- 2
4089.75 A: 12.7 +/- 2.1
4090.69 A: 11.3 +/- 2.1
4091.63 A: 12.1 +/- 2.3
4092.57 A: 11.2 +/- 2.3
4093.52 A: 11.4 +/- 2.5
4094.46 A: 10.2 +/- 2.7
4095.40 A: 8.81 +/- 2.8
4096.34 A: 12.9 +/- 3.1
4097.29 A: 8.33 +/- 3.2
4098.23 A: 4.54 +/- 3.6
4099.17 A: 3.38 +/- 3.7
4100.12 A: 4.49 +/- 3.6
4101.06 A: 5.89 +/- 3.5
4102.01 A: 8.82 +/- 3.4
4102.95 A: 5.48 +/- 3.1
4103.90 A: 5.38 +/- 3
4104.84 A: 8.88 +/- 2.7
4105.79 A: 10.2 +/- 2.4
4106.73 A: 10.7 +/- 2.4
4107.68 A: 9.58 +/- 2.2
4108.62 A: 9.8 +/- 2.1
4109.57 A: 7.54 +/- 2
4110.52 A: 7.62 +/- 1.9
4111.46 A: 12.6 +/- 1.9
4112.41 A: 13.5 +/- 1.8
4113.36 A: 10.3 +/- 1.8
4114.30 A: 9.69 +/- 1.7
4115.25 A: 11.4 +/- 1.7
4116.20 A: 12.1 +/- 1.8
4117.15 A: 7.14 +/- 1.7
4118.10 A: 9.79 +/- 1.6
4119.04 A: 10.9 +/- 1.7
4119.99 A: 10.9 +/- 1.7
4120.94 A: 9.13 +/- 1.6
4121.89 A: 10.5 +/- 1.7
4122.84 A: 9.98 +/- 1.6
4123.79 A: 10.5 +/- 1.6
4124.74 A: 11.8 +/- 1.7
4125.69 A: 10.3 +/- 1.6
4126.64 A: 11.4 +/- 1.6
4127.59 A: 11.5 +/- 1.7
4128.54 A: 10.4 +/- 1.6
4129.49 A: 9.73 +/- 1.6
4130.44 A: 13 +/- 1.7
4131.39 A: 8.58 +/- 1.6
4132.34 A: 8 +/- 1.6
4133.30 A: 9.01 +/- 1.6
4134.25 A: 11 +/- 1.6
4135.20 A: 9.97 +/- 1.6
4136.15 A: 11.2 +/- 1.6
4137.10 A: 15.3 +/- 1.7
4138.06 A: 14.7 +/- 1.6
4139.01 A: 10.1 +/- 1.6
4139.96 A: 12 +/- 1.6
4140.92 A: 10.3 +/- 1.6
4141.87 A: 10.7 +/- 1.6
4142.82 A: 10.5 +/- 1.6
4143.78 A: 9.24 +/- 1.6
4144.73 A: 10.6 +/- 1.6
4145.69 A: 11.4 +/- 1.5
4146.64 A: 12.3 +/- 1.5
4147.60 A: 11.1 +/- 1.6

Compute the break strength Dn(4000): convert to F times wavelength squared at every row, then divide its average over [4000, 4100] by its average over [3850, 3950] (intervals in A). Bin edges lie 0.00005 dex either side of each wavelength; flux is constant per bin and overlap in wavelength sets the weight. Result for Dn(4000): 1.27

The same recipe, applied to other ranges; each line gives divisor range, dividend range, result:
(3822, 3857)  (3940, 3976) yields 1.13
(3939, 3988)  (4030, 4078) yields 1.32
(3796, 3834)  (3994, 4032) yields 1.42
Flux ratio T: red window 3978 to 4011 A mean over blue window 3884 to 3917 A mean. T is 1.2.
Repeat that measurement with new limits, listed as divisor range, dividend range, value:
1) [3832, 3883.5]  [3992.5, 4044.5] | 1.23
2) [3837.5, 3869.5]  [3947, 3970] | 0.91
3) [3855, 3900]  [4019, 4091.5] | 1.25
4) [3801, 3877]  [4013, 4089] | 1.21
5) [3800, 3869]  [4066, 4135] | 1.04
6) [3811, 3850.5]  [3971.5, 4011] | 1.18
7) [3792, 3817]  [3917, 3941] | 1.01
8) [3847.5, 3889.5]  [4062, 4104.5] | 1.02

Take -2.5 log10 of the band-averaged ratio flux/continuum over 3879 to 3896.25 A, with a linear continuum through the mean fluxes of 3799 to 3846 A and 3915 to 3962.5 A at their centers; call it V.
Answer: 0.199 mag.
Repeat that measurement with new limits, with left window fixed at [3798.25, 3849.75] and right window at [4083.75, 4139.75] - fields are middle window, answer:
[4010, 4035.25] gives -0.24 mag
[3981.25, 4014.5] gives -0.17 mag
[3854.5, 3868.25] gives -0.18 mag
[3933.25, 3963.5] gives -0.03 mag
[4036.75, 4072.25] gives -0.21 mag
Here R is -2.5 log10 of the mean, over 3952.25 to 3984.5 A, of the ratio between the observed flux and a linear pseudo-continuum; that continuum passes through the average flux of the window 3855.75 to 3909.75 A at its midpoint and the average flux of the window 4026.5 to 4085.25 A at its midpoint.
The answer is 0.22 mag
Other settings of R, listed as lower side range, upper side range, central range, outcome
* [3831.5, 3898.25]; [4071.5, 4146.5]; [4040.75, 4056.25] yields -0.18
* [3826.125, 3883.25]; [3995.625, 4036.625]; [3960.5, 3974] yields 0.46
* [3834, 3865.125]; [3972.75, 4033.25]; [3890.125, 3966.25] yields 0.07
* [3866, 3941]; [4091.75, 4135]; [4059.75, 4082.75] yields -0.21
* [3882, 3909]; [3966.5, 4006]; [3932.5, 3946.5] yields 0.14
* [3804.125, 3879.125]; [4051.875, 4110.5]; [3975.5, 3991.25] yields 0.01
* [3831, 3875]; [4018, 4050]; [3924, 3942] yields 0.25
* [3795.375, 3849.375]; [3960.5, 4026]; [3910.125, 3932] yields -0.07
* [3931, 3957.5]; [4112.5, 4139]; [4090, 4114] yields 0.17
